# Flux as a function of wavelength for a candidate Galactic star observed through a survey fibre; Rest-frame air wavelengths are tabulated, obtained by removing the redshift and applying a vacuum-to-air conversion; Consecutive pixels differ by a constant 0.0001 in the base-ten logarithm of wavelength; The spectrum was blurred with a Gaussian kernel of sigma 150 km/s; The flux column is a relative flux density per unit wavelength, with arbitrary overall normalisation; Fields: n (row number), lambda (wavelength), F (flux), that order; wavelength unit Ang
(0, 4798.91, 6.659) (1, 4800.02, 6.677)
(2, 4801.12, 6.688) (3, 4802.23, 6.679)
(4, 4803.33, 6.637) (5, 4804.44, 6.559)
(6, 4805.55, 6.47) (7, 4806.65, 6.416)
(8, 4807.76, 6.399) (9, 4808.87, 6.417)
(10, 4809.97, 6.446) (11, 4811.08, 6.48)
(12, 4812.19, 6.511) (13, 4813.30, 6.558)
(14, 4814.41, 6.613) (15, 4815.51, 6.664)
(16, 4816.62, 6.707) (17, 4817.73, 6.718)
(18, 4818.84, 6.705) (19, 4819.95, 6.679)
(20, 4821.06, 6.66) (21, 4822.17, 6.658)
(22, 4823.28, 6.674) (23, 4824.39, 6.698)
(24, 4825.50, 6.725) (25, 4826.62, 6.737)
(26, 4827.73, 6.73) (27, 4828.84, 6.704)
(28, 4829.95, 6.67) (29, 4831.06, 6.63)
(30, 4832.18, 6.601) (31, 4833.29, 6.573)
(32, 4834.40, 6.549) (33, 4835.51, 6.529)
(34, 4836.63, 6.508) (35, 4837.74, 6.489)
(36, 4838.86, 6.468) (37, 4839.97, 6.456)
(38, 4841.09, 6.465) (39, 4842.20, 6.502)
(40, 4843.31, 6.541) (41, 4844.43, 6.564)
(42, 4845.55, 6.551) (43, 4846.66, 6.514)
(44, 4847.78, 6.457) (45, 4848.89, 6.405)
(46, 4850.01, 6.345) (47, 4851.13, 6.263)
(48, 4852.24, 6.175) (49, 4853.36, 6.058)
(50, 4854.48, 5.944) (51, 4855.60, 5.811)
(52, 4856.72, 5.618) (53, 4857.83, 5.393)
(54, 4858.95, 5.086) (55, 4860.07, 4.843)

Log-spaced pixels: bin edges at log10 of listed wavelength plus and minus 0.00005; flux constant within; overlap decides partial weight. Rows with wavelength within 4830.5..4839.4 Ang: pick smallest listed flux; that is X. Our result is 6.468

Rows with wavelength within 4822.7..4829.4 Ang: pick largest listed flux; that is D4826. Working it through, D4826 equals 6.737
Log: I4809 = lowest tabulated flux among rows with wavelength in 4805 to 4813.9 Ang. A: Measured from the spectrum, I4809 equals 6.399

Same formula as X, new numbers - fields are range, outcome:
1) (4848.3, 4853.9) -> 6.058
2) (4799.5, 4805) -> 6.559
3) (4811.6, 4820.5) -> 6.511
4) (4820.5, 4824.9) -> 6.658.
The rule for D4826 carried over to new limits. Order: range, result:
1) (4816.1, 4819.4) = 6.718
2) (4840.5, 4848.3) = 6.564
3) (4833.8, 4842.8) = 6.549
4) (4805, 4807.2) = 6.47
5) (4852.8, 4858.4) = 6.058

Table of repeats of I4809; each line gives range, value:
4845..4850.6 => 6.345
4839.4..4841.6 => 6.456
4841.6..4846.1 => 6.502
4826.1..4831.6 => 6.63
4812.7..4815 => 6.558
